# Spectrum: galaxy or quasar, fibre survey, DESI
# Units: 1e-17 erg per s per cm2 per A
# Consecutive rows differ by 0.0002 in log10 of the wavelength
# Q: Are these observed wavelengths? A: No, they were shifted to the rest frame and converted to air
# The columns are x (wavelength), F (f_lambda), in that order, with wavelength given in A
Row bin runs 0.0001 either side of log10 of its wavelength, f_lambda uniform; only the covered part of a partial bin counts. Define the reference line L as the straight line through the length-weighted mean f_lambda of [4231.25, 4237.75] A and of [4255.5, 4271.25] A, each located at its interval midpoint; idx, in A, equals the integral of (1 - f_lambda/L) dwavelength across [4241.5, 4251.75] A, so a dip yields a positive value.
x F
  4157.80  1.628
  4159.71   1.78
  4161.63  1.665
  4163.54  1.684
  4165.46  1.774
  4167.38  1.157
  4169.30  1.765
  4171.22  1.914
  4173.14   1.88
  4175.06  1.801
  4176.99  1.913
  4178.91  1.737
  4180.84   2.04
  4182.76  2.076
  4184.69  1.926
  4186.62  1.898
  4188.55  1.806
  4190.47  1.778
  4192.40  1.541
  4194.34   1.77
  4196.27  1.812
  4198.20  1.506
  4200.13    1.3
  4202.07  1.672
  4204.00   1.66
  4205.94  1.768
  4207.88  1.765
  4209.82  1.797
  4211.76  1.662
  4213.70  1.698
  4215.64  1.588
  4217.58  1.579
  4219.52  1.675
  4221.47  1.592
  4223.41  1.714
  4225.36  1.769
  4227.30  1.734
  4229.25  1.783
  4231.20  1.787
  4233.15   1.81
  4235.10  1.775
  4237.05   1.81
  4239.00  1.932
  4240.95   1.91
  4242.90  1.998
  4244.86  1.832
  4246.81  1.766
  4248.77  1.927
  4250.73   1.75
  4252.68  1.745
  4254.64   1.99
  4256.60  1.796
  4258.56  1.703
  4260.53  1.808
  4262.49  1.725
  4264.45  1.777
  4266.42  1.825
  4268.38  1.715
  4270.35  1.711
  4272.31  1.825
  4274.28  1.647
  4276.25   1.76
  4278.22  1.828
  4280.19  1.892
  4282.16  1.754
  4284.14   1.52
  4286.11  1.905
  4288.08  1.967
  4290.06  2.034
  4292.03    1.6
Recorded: -0.4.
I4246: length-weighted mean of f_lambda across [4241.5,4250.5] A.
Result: 1.87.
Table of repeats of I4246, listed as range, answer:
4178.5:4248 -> 1.76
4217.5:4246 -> 1.79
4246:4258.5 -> 1.82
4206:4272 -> 1.77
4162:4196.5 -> 1.79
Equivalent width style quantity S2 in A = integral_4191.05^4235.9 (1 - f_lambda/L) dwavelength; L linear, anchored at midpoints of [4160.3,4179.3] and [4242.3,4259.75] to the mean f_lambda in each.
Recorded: 2.46 A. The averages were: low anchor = 1.73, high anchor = 1.83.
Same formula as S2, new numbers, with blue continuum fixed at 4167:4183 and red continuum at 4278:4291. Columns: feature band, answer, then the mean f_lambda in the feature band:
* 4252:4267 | 0.3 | 1.8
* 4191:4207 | 1.7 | 1.63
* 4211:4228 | 1.5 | 1.67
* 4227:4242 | 0.1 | 1.82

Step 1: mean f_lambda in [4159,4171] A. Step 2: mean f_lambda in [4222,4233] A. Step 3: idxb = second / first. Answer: 1.1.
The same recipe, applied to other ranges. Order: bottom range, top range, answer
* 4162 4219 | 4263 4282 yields 1.02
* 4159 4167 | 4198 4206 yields 0.93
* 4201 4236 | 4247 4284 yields 1.04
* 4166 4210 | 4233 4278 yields 1.03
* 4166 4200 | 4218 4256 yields 1.02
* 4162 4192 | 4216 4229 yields 0.93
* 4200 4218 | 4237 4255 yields 1.12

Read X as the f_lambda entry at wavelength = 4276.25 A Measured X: 1.76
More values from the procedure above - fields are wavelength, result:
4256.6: 1.796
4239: 1.932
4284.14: 1.52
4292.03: 1.6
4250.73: 1.75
